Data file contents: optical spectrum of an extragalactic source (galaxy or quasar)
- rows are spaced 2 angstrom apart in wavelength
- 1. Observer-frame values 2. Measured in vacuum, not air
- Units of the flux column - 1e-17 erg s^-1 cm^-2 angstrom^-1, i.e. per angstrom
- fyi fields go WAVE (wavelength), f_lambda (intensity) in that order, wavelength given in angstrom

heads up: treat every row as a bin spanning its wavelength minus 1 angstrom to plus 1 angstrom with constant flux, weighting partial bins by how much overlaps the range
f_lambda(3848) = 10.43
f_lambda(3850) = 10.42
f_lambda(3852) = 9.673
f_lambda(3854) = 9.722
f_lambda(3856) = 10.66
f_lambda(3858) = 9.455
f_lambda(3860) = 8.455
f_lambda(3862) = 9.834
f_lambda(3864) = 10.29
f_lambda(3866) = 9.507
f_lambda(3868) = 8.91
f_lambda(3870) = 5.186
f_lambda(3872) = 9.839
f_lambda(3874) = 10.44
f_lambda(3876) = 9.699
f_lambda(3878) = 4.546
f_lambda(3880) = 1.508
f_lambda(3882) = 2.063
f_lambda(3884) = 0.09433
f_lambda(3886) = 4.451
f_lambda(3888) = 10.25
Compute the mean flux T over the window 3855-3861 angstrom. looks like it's 9.52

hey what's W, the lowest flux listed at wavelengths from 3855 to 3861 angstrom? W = 8.455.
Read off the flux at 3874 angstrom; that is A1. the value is 10.44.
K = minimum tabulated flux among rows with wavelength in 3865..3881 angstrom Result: 1.508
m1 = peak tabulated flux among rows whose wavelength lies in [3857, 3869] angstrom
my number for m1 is 10.29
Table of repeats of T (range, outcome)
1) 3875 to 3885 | 3.58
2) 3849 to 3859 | 9.99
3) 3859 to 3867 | 9.52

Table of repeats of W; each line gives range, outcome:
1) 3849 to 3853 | 9.673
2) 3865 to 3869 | 8.91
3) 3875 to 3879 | 4.546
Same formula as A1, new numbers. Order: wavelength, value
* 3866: 9.507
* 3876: 9.699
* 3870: 5.186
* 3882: 2.063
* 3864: 10.29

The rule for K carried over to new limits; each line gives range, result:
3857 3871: 5.186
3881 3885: 0.09433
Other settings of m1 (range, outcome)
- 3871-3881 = 10.44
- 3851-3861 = 10.66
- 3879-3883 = 2.063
